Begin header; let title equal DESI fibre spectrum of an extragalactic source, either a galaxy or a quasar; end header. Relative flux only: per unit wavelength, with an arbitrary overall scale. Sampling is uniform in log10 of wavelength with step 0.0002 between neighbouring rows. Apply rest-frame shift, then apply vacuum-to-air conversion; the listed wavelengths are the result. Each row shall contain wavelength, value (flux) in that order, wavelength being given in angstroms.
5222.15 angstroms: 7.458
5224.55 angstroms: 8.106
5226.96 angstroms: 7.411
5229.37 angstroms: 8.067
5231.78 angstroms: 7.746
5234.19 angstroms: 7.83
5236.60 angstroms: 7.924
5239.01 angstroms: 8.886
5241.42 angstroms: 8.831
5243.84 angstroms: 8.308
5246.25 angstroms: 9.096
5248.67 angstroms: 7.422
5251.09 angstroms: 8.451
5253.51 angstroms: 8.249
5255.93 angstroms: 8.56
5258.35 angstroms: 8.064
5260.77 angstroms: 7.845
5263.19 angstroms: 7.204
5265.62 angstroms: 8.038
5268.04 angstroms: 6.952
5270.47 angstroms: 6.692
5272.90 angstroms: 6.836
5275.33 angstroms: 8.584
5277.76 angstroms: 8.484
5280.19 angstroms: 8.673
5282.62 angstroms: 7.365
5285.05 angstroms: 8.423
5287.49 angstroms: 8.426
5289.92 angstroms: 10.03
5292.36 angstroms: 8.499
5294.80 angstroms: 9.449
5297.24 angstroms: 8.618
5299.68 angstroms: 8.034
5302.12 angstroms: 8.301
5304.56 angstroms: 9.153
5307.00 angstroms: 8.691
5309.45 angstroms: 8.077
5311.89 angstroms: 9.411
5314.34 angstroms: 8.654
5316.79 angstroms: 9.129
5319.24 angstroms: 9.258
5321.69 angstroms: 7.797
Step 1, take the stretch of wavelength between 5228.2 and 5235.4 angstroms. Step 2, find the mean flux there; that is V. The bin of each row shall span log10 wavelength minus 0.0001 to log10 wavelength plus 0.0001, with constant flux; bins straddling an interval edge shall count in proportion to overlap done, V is 7.88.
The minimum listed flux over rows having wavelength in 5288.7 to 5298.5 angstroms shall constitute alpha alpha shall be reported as 8.499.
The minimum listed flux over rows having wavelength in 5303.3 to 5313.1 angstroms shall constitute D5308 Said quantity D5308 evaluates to 8.077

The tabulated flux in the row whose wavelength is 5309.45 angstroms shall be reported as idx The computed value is 8.077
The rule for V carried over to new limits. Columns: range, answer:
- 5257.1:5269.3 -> 7.62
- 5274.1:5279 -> 8.53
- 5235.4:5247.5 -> 8.61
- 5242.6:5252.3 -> 8.31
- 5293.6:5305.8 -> 8.71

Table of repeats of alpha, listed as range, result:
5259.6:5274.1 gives 6.692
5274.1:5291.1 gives 7.365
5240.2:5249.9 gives 7.422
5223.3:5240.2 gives 7.411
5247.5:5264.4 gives 7.204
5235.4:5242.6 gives 7.924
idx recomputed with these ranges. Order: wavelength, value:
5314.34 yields 8.654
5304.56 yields 9.153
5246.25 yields 9.096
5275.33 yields 8.584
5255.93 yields 8.56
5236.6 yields 7.924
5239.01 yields 8.886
